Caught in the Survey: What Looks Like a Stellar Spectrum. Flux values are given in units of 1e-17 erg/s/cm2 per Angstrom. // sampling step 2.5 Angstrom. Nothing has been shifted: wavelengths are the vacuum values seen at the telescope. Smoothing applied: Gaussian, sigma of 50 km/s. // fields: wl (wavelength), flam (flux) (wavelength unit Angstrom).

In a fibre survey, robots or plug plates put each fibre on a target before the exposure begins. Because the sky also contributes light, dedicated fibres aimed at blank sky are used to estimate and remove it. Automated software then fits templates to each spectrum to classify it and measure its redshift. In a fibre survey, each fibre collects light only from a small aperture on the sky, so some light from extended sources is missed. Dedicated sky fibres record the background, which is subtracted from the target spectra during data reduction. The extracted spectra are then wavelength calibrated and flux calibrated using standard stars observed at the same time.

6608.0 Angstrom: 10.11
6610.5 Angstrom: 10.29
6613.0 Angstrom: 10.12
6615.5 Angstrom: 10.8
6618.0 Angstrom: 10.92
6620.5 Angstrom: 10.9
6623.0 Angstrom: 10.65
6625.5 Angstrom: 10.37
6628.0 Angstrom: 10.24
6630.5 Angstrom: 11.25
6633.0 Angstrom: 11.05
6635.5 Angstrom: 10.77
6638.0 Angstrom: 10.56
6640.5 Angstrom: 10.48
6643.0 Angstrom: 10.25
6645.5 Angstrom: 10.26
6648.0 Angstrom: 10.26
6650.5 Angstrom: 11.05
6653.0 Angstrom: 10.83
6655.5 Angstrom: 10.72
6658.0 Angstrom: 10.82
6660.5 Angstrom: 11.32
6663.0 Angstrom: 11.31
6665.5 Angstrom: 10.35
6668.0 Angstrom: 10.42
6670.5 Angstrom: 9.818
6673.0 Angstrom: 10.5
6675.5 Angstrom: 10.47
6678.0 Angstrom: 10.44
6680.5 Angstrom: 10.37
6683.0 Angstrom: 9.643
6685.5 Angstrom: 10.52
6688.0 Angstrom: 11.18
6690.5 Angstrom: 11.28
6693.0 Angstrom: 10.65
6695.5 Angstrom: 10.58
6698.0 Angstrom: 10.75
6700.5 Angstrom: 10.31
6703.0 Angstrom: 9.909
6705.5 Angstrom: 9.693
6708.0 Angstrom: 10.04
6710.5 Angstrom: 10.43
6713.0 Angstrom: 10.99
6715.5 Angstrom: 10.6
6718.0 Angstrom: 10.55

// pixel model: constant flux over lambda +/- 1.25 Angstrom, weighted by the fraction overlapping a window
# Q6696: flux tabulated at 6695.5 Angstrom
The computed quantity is 10.58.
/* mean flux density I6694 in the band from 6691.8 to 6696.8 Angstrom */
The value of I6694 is 10.6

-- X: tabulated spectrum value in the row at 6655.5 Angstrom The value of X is 10.72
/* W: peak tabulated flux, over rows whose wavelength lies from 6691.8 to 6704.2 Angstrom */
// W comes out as 10.75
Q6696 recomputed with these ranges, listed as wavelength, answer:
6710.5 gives 10.43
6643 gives 10.25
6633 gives 11.05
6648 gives 10.26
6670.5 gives 9.818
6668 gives 10.42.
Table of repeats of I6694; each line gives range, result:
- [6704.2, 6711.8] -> 10.1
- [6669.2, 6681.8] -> 10.3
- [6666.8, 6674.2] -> 10.2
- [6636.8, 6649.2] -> 10.4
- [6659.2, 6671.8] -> 10.6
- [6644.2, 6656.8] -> 10.6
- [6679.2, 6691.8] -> 10.6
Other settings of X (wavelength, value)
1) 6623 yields 10.65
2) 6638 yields 10.56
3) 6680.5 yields 10.37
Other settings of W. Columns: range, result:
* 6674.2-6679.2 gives 10.47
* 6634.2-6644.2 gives 10.77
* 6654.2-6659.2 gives 10.82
